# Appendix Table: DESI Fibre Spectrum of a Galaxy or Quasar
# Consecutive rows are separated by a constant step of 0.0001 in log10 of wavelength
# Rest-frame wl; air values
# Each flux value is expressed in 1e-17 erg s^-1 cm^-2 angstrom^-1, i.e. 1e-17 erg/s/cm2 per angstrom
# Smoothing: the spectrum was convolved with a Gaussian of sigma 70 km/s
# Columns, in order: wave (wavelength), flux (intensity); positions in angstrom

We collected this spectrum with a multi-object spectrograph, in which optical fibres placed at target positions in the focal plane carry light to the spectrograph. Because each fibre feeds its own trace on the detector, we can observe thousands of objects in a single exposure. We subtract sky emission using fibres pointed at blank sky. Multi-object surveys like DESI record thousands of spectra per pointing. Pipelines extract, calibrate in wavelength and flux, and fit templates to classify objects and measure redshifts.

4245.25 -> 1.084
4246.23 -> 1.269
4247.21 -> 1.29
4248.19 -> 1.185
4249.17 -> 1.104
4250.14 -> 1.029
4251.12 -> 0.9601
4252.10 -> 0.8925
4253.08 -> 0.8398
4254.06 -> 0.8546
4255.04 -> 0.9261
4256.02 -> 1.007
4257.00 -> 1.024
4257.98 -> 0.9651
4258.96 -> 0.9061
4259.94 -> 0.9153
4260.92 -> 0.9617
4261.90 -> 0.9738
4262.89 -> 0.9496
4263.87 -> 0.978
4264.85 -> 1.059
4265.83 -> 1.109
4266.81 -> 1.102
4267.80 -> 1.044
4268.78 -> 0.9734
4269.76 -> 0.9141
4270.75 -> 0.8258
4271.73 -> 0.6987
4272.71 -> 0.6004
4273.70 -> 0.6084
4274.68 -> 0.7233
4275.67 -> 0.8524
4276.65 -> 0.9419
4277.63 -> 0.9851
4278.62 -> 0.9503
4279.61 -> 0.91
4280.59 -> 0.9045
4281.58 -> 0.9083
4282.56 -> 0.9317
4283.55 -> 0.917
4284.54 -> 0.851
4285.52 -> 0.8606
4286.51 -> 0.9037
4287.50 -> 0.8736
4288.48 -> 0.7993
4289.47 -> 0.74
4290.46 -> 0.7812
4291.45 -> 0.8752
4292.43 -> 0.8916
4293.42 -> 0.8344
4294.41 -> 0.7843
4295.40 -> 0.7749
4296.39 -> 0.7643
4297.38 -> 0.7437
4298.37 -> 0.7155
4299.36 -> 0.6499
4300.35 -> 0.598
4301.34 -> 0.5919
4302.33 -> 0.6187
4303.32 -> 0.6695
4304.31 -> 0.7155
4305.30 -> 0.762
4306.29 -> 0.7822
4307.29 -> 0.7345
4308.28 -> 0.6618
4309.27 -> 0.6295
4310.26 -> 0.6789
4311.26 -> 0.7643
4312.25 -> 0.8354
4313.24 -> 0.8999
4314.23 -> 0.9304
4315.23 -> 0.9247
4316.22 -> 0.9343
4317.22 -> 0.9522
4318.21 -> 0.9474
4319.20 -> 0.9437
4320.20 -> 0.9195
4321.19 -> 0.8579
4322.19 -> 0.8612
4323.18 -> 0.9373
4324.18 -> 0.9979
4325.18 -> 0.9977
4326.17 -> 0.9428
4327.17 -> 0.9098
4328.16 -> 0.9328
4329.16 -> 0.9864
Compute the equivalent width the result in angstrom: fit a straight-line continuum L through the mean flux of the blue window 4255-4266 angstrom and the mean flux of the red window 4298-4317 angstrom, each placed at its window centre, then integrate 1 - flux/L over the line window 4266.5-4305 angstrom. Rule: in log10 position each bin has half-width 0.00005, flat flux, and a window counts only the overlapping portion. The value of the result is 1.83 angstrom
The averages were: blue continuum 0.98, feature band 0.814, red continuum 0.745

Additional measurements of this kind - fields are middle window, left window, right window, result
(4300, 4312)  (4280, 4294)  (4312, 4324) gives 2.78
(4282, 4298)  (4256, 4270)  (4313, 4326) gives 2.19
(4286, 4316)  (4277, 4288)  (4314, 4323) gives 4.87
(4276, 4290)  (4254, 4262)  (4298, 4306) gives -1.75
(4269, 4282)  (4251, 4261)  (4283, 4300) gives 0.40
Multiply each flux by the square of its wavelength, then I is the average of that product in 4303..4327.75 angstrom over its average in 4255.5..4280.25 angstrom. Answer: 0.95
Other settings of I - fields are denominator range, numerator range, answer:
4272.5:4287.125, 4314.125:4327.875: 1.10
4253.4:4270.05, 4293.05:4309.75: 0.73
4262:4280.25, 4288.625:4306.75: 0.83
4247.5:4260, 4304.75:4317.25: 0.84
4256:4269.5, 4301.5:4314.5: 0.76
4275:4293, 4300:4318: 0.88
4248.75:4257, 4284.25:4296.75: 0.88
